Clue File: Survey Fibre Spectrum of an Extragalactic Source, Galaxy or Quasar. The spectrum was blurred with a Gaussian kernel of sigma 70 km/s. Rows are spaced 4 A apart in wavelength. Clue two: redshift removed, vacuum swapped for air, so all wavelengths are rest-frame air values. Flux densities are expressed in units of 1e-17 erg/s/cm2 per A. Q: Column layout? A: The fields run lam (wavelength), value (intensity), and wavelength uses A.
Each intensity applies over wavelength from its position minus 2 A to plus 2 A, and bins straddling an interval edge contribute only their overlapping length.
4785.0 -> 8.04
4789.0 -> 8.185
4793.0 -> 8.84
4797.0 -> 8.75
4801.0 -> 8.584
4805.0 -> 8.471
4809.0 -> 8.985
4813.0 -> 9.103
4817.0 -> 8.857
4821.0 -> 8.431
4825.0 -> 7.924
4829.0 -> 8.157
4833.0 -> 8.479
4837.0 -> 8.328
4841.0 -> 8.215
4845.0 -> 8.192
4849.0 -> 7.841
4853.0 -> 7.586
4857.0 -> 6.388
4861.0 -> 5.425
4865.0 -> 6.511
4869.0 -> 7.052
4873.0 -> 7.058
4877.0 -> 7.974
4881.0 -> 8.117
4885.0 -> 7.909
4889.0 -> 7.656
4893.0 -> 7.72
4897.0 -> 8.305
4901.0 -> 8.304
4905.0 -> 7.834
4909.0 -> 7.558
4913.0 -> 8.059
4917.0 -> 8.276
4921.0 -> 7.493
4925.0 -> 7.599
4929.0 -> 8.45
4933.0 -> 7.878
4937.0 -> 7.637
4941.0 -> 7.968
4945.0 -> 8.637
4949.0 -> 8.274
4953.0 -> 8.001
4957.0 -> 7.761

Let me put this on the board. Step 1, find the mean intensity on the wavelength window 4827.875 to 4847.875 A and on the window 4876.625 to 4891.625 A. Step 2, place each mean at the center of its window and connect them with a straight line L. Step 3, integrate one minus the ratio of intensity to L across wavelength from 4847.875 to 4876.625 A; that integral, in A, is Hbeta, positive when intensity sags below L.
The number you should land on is 4.3 A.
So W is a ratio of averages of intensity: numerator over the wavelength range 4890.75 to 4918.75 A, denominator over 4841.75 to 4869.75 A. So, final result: 1.1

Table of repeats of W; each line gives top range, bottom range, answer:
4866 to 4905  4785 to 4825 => 0.90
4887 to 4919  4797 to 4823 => 0.91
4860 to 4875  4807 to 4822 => 0.74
